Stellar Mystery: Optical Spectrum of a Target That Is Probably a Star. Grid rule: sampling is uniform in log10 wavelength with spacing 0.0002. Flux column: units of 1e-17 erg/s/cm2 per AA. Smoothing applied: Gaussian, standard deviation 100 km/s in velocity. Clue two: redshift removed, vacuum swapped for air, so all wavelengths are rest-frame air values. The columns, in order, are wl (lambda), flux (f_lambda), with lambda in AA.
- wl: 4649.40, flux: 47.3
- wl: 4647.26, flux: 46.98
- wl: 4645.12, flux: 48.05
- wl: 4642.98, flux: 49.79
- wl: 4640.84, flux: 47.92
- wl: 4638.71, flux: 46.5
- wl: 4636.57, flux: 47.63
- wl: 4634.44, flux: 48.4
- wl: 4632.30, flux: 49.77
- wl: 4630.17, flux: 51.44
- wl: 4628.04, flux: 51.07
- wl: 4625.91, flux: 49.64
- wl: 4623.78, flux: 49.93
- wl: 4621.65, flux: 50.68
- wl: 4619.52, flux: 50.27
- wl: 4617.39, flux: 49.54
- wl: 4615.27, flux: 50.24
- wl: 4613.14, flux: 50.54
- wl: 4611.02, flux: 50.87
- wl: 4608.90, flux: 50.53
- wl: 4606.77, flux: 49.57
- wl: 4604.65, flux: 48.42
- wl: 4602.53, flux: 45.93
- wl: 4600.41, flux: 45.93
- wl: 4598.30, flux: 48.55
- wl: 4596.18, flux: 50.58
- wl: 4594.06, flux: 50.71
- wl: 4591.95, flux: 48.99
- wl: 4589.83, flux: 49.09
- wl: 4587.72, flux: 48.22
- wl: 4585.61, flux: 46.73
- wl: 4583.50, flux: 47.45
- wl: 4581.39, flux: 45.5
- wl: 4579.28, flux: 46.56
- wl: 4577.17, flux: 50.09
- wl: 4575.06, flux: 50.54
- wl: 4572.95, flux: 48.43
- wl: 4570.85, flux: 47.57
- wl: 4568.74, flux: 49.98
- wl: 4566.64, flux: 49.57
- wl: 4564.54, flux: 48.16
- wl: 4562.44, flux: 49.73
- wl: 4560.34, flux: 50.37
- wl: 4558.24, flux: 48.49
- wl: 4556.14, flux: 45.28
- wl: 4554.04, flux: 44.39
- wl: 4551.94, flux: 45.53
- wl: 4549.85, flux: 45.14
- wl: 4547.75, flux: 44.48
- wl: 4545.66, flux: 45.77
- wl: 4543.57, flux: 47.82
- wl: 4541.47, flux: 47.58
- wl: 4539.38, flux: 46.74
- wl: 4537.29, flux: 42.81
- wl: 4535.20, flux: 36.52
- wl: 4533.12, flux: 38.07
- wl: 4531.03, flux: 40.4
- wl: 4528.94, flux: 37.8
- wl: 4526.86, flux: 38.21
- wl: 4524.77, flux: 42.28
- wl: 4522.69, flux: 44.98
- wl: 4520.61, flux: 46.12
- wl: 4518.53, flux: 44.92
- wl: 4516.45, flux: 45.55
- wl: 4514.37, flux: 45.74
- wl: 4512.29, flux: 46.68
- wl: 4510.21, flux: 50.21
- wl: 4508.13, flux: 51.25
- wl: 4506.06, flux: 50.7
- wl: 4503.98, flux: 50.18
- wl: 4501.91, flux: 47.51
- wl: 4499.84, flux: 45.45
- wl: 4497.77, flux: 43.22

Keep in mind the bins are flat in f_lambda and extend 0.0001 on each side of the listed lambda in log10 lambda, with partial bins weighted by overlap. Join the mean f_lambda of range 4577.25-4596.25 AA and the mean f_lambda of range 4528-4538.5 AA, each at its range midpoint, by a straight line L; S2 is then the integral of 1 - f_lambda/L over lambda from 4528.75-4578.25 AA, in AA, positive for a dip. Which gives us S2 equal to -3.91 AA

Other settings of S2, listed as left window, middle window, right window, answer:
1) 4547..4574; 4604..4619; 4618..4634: -0.1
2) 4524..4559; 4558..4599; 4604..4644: -2.3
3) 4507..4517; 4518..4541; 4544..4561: 2.6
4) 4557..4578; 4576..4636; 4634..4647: -0.7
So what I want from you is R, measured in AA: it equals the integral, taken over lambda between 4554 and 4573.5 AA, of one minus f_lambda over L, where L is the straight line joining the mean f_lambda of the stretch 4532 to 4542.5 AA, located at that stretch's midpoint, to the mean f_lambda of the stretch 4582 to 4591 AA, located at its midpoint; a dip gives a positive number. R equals -1.3 AA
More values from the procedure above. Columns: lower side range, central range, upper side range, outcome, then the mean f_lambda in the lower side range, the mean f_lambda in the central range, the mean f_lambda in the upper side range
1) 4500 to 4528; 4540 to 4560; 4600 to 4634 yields 0.6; 46.4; 46.2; 49.7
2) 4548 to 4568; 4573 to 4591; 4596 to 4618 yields 0.1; 47.3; 48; 49.1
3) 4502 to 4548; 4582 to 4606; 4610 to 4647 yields -0.1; 44.8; 48.2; 49.5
